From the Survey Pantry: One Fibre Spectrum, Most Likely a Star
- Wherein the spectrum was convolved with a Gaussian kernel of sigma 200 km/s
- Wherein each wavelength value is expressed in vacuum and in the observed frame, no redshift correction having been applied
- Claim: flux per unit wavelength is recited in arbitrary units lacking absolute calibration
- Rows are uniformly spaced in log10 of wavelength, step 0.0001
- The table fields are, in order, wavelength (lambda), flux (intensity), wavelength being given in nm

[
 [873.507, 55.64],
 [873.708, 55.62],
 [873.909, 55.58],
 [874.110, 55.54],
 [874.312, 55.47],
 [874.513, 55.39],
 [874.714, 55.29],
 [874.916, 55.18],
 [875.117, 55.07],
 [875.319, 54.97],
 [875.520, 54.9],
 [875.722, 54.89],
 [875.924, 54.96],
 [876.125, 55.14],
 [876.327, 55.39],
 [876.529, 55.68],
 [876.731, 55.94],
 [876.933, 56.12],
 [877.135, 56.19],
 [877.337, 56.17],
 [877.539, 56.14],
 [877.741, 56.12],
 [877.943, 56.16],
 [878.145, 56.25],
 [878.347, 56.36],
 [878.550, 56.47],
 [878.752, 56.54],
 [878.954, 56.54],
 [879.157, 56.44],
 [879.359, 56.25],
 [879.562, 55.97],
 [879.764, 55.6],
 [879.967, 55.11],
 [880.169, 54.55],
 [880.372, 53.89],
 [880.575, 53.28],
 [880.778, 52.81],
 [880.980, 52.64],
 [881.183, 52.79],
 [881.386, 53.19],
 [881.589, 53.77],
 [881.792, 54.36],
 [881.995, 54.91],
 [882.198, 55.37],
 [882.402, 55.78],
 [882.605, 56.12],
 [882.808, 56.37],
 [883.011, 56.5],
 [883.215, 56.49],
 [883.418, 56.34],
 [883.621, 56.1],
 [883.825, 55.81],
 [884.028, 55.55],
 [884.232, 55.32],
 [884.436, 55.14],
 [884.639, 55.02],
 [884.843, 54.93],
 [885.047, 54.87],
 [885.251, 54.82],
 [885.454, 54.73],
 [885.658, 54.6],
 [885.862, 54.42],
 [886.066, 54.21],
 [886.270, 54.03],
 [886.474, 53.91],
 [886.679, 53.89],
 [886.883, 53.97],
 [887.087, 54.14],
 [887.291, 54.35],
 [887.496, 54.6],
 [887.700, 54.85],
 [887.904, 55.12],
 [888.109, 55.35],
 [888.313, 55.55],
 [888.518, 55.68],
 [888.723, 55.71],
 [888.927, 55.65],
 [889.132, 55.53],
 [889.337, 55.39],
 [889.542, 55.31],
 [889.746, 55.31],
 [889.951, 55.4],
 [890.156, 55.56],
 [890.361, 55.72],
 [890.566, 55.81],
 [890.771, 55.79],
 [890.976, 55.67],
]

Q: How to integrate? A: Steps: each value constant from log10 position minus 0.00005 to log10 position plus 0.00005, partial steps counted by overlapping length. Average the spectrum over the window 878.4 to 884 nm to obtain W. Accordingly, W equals 55.2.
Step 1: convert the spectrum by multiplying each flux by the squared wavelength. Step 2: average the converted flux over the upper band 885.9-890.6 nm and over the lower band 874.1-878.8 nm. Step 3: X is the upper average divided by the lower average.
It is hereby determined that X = 1.01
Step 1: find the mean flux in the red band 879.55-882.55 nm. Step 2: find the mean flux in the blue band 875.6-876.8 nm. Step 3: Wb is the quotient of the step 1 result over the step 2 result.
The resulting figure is 0.98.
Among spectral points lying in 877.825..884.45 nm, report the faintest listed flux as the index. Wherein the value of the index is 52.64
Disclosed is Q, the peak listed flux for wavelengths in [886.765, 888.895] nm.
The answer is 55.71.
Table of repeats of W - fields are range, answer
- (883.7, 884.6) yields 55.4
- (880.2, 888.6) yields 54.8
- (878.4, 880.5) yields 55.7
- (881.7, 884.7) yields 55.7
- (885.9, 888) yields 54.3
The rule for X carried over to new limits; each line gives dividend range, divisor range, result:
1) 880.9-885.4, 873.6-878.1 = 1.01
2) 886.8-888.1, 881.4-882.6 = 1.01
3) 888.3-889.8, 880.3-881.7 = 1.06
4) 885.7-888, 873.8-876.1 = 1.01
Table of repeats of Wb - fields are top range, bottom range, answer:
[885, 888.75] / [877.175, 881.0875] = 0.99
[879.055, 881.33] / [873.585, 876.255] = 0.99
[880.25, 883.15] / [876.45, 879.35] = 0.97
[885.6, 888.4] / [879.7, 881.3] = 1.01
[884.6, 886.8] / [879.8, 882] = 1.01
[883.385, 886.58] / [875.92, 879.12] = 0.98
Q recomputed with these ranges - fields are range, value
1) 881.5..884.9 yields 56.5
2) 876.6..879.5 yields 56.54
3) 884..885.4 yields 55.55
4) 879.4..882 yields 55.97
